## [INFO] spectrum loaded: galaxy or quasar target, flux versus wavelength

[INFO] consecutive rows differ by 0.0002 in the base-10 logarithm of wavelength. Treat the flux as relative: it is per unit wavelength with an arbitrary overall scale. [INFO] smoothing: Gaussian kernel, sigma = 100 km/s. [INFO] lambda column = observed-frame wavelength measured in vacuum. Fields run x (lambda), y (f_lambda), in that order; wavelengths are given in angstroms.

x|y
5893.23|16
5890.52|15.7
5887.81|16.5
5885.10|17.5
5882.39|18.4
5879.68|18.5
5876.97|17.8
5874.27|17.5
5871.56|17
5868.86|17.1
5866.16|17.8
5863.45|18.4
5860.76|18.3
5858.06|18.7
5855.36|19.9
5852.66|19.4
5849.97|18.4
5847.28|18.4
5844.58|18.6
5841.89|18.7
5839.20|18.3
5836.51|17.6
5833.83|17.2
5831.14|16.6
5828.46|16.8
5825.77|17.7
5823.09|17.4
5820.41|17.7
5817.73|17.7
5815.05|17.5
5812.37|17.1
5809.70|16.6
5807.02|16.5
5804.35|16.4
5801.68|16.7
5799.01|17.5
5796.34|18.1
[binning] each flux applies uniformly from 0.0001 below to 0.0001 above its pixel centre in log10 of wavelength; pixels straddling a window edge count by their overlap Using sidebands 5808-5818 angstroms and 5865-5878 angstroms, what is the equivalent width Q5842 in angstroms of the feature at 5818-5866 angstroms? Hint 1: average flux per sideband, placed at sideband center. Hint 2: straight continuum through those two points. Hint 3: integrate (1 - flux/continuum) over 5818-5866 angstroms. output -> -2.3 angstroms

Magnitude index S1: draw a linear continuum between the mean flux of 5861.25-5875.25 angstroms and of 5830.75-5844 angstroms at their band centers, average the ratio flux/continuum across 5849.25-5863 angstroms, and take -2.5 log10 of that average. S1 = -0.07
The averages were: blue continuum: 17.8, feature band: 18.9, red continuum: 17.6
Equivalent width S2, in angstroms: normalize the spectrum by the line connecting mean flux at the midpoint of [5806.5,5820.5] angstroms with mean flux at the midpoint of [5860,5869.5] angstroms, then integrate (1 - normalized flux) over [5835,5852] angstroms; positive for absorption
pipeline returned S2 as -0.7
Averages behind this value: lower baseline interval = 17.2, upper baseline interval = 17.9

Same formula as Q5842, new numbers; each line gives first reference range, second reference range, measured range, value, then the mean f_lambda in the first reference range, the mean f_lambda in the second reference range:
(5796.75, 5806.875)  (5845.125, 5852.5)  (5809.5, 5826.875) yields 0.08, 16.9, 18.6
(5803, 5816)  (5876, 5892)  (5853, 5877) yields -1.25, 16.8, 17.4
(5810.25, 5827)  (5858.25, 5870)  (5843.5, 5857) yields -0.84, 17.5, 18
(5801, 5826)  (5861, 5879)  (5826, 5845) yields -0.33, 17.1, 17.7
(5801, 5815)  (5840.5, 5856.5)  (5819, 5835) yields 0.45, 16.7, 18.9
